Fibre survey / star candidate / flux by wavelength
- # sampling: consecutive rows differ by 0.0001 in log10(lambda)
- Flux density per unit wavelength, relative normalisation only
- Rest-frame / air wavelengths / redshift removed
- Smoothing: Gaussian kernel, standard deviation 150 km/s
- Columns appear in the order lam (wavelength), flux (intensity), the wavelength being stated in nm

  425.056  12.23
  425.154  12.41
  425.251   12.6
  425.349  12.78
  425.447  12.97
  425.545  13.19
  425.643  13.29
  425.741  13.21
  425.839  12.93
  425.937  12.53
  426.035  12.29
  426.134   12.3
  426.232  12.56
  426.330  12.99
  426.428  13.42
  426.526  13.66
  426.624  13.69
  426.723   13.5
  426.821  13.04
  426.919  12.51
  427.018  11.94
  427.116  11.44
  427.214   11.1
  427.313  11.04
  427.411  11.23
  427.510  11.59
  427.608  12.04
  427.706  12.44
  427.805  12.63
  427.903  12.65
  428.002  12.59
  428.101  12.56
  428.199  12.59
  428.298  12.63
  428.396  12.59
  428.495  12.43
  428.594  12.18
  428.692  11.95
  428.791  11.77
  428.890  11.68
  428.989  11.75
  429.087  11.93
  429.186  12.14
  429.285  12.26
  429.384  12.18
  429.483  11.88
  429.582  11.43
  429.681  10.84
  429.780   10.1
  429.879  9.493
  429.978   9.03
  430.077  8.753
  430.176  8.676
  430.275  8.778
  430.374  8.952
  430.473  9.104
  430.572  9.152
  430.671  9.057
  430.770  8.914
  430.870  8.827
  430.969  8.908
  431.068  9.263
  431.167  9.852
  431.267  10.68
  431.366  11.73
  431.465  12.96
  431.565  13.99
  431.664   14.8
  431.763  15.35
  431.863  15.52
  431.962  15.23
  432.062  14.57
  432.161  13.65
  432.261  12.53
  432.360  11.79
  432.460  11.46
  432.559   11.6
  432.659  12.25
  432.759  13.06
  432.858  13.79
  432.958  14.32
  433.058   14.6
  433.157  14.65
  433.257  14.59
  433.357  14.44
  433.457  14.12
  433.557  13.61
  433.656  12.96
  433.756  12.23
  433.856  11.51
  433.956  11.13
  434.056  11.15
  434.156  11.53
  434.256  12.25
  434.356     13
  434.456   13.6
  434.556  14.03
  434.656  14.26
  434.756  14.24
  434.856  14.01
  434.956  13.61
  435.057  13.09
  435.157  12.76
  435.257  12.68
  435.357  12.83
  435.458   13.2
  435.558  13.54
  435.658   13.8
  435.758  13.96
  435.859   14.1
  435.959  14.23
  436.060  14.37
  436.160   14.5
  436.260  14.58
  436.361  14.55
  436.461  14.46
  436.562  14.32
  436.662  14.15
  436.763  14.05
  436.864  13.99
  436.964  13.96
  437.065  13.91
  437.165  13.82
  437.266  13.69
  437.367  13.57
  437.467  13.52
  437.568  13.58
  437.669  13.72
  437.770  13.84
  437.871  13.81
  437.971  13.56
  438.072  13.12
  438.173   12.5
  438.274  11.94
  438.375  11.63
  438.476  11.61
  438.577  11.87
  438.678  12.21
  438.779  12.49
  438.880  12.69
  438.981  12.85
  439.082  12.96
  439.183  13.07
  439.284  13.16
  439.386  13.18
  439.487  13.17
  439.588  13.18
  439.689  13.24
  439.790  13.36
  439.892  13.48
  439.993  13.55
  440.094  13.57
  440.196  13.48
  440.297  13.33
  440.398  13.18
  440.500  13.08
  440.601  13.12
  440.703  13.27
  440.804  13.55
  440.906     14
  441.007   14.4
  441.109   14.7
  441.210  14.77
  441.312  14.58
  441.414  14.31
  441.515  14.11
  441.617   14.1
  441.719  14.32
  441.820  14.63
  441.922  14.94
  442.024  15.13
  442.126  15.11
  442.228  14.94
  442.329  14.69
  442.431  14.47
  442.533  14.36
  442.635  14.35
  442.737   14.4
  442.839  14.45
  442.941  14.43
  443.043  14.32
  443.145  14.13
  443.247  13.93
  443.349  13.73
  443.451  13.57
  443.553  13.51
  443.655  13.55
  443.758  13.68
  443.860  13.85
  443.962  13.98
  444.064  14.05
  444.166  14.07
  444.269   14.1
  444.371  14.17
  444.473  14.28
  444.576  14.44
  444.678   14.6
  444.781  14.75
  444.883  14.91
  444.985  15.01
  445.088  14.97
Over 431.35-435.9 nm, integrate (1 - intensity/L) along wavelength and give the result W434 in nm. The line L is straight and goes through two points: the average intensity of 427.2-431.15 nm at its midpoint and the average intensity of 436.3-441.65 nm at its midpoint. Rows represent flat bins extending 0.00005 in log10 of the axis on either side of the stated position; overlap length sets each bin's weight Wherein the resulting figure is -0.48 nm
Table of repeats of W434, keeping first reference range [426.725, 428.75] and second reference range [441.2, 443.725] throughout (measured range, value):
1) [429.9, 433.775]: 0.25 nm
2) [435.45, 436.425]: -0.05 nm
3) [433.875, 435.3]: 0.03 nm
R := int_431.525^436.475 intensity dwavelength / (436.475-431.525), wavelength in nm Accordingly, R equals 13.5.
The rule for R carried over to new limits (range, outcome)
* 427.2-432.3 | 11.5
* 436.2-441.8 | 13.5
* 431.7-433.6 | 13.7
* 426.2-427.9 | 12.4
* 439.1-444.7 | 14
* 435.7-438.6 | 13.6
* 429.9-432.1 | 11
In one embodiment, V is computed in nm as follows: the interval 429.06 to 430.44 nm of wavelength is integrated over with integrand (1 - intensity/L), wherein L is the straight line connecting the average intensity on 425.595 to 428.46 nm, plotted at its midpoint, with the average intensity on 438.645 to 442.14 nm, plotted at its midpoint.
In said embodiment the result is 0.25 nm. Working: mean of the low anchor 12.5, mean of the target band 10.4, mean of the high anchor 13.7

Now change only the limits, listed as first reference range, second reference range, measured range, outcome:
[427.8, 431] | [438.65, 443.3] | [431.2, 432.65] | -0.21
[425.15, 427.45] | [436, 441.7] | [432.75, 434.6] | -0.01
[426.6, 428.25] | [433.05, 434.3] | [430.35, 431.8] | 0.22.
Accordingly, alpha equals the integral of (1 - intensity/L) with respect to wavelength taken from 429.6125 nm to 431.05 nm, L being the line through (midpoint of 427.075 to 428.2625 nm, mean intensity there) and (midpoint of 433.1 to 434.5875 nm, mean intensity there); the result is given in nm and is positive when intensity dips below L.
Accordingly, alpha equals 0.371 nm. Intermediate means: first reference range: 12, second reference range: 13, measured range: 9.22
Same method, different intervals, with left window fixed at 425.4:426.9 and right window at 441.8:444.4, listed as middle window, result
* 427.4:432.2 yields 0.63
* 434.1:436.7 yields 0.00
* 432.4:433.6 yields 0.00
